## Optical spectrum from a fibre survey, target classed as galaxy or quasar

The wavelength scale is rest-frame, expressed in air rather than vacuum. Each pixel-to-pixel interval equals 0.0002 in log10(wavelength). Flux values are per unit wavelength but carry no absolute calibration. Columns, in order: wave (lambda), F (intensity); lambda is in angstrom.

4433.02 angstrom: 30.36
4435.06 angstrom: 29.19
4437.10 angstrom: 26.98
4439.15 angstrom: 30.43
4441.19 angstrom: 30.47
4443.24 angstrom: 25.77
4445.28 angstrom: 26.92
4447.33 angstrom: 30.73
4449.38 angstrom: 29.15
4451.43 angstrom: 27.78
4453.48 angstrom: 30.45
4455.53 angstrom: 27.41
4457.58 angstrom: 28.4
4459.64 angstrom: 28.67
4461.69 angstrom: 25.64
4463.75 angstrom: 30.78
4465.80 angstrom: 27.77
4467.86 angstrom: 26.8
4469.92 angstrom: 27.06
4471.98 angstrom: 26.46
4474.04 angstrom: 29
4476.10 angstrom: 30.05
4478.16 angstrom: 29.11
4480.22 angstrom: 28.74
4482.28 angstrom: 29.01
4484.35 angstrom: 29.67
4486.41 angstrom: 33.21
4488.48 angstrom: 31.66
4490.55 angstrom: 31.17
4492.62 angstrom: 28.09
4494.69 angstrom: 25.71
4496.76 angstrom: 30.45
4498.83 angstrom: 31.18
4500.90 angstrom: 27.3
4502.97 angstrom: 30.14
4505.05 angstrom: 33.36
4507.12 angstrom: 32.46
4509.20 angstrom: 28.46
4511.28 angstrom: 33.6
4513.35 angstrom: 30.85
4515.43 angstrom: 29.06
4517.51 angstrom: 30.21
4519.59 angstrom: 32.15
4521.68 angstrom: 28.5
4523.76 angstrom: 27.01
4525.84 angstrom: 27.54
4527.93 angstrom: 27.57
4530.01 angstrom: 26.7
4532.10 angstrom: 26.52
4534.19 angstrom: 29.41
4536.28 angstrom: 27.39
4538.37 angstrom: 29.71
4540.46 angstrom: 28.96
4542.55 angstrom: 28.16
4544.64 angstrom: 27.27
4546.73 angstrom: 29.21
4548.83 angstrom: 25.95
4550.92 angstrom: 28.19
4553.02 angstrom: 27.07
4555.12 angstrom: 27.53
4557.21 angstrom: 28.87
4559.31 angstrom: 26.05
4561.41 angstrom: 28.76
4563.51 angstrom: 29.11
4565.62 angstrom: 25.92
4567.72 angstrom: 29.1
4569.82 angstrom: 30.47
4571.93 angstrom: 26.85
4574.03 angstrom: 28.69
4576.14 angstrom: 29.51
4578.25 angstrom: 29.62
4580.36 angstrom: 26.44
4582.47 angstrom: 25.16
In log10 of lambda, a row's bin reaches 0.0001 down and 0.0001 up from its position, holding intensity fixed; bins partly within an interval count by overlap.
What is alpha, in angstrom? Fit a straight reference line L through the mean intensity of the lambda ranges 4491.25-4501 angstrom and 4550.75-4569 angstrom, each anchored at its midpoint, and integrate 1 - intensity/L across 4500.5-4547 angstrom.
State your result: -1.4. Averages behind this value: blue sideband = 28.8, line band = 29.2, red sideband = 27.9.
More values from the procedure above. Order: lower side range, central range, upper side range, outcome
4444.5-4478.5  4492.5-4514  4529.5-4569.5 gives -1.6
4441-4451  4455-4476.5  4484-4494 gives 1.1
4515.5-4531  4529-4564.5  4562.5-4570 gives 0.7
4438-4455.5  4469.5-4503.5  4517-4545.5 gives -0.8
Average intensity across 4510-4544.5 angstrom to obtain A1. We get 28.9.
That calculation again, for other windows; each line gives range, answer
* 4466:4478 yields 27.9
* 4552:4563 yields 27.7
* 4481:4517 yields 30.3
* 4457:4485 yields 28.3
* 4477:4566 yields 29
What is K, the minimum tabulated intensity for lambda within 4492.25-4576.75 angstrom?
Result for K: 25.71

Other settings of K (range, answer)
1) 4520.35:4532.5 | 26.52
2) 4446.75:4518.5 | 25.64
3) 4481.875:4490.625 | 29.01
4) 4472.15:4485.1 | 28.74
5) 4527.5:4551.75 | 25.95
